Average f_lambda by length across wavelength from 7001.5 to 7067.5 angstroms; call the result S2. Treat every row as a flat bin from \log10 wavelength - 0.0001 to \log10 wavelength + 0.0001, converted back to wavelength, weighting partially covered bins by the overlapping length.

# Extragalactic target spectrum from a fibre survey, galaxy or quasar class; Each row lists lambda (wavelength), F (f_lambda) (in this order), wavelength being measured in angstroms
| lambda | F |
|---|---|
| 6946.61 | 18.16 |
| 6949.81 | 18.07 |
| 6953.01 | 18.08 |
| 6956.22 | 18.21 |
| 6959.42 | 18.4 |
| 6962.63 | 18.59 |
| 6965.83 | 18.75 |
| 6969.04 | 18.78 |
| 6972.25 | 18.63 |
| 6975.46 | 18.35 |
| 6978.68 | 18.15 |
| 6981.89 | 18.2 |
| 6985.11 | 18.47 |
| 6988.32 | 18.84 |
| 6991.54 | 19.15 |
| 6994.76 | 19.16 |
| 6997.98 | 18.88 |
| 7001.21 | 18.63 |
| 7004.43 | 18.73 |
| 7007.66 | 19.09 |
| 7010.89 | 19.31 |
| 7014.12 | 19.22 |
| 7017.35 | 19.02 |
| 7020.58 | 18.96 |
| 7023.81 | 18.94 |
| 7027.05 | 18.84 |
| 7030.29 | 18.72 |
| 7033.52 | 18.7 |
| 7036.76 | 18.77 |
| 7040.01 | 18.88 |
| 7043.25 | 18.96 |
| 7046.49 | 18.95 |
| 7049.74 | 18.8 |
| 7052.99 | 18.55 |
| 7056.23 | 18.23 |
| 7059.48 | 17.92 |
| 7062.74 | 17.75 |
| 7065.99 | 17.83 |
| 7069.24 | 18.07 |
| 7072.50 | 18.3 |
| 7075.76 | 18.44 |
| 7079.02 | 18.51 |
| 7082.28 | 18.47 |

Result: 18.7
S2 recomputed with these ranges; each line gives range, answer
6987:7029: 19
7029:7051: 18.8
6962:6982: 18.5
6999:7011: 18.9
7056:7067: 17.9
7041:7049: 18.9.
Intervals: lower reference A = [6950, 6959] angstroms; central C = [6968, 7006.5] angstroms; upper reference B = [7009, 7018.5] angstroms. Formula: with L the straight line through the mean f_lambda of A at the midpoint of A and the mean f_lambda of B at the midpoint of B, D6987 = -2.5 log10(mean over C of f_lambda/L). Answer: 0.00 mag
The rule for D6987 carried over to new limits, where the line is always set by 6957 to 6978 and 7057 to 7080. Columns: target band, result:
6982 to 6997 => -0.023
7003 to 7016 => -0.042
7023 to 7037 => -0.030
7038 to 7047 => -0.041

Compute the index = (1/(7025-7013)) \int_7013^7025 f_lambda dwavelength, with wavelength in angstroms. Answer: 19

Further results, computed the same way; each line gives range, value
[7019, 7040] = 18.8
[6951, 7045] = 18.7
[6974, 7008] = 18.7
